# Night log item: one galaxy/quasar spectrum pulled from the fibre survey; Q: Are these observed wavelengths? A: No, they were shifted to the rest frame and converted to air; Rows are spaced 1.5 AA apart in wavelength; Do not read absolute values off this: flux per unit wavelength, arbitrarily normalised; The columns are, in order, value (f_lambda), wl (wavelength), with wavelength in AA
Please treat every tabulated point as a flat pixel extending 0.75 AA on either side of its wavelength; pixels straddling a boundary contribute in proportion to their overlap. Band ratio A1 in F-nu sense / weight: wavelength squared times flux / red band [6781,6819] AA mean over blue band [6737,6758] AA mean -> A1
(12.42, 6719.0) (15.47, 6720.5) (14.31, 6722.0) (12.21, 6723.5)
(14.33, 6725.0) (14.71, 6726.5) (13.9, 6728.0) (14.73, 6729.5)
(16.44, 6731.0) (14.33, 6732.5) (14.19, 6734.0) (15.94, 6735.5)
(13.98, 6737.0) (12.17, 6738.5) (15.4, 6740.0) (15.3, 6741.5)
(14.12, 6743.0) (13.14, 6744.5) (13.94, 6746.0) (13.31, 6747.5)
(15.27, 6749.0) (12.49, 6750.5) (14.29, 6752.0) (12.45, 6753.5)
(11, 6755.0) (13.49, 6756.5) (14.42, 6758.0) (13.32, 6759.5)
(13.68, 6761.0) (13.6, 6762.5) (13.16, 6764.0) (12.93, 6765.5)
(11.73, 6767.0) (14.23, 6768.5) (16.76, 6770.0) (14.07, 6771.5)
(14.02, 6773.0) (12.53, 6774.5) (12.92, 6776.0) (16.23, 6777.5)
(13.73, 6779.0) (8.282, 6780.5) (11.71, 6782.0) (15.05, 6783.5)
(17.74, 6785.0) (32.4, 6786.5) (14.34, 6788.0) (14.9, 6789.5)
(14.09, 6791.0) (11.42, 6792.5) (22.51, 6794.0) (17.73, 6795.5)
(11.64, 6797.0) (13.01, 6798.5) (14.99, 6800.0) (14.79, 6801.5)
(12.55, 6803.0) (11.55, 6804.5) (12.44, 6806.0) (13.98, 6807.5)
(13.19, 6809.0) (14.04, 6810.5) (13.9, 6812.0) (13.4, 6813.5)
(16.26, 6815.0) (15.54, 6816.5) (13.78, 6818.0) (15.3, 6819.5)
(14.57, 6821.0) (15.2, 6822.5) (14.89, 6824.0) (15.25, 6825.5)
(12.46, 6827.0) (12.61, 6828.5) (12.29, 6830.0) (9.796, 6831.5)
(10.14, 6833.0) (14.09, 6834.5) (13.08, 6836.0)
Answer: 1.12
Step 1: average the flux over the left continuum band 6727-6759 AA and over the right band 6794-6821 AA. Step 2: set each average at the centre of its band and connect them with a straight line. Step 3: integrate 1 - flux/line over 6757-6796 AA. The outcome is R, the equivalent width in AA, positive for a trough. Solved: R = -2.0 AA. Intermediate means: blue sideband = 14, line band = 14.9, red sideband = 14.3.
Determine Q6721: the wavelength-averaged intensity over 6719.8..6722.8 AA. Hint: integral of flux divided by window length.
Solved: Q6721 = 14.8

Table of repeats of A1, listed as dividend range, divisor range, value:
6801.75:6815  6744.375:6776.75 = 1.00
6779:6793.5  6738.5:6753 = 1.13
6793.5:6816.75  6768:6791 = 0.95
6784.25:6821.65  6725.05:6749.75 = 1.07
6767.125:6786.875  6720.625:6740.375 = 1.05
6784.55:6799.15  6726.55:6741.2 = 1.18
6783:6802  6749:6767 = 1.27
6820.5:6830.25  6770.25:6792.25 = 0.94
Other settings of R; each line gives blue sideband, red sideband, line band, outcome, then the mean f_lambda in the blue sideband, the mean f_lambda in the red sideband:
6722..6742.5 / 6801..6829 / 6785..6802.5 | -3.0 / 14.4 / 14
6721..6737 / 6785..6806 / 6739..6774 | 3.0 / 14.5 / 15.8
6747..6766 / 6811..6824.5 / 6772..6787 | -1.4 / 13.3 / 14.7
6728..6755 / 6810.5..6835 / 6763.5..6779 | 0.1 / 14.1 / 13.7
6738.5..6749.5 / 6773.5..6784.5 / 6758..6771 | -0.2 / 14.2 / 13.1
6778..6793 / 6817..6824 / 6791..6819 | 1.5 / 15.4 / 14.8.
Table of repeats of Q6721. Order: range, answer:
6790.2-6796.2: 16.4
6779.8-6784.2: 11.7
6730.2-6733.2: 15.4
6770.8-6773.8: 14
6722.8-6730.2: 14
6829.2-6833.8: 10.8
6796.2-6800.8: 13.3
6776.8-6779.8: 14.8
